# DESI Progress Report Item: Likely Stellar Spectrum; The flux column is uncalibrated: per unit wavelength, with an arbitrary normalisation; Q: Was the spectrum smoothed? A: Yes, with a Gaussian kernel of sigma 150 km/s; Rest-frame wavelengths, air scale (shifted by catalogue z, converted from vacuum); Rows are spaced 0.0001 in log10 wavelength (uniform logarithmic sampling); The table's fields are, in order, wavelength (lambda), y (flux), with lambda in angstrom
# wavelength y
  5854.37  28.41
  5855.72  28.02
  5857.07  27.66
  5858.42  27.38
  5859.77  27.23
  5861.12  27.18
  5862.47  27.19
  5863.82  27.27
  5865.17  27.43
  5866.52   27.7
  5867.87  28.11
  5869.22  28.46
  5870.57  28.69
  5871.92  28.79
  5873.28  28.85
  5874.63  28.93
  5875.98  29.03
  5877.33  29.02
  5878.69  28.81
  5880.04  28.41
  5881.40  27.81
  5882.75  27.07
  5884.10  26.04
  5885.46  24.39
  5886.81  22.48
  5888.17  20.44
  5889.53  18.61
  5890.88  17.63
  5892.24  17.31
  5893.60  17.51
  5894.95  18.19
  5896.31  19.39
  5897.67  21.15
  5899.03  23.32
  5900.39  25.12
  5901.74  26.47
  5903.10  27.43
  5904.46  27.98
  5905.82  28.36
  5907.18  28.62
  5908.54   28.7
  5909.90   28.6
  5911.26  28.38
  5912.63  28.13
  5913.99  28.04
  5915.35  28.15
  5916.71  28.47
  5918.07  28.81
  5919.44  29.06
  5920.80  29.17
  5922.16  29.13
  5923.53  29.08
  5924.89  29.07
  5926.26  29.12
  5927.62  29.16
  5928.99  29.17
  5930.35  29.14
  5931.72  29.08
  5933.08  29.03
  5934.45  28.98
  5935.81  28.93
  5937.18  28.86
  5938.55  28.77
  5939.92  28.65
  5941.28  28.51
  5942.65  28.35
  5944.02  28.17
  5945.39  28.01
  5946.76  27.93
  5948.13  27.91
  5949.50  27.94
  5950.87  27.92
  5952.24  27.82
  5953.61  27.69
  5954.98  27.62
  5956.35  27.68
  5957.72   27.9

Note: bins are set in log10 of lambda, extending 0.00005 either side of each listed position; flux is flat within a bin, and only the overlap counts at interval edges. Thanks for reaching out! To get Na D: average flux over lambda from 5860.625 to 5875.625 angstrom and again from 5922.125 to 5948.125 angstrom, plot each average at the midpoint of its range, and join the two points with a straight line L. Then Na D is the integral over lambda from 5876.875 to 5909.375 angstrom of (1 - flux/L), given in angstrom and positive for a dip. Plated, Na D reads 4.79 angstrom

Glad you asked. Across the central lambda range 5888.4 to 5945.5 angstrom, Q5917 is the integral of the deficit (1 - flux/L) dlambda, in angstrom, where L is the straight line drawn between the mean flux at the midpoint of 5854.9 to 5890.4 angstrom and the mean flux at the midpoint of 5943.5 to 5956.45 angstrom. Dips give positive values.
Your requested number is 1.72 angstrom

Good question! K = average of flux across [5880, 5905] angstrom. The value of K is 22.8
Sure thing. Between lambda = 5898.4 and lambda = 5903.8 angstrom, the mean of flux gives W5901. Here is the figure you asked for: 25.6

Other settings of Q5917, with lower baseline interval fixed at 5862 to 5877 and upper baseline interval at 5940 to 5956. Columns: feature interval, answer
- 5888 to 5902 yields 3.9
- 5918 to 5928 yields -0.4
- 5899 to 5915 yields 0.3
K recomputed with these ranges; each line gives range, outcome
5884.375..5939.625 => 26.2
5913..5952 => 28.7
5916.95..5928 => 29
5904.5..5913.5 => 28.4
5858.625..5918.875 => 26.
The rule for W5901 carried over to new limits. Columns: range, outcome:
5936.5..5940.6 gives 28.8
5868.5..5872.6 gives 28.6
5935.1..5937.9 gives 28.9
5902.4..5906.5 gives 27.9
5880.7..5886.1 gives 26.3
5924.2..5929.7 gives 29.1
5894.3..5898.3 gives 19.5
